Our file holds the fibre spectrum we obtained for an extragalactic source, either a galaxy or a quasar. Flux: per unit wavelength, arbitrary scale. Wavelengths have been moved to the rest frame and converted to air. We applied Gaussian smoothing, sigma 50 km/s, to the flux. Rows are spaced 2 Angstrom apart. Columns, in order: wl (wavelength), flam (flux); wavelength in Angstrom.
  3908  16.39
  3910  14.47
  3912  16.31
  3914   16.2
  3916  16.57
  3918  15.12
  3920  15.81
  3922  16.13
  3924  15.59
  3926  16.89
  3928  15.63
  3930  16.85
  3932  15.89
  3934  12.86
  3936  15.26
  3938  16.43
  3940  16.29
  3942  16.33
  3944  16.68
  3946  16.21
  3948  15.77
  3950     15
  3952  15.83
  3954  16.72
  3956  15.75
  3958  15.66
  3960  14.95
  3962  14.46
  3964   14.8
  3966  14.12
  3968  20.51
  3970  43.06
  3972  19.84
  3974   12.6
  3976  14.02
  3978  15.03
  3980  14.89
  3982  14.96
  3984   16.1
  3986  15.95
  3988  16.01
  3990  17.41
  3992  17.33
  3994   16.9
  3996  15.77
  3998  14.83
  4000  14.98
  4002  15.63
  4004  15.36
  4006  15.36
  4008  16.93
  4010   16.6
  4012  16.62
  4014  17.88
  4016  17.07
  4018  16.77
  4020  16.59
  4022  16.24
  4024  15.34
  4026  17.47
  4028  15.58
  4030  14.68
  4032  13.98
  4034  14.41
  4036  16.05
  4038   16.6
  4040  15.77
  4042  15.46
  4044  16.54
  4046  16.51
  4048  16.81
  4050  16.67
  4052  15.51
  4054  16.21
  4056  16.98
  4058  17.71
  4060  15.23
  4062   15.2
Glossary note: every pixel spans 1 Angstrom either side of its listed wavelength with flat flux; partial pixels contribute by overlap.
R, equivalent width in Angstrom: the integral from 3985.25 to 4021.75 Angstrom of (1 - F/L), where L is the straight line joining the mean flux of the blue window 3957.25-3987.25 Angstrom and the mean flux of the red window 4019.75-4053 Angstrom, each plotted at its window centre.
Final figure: 0.7 Angstrom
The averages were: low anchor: 17.4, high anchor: 15.9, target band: 16.3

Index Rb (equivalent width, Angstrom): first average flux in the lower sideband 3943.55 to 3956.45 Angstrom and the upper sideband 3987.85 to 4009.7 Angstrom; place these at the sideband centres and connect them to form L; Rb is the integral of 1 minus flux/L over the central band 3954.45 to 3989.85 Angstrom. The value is -2.65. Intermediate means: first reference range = 16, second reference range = 16.1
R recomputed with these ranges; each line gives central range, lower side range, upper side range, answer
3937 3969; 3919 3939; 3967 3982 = 3.2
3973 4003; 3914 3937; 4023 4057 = 0.6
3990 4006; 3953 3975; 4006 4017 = 1.3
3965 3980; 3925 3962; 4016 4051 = -3.5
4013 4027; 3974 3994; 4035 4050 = -0.6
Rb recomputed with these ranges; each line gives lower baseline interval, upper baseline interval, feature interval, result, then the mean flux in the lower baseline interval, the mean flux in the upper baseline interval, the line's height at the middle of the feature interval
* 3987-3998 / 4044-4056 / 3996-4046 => 1.55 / 16.5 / 16.4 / 16.5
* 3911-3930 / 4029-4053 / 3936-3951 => -0.03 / 16.1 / 15.7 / 16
